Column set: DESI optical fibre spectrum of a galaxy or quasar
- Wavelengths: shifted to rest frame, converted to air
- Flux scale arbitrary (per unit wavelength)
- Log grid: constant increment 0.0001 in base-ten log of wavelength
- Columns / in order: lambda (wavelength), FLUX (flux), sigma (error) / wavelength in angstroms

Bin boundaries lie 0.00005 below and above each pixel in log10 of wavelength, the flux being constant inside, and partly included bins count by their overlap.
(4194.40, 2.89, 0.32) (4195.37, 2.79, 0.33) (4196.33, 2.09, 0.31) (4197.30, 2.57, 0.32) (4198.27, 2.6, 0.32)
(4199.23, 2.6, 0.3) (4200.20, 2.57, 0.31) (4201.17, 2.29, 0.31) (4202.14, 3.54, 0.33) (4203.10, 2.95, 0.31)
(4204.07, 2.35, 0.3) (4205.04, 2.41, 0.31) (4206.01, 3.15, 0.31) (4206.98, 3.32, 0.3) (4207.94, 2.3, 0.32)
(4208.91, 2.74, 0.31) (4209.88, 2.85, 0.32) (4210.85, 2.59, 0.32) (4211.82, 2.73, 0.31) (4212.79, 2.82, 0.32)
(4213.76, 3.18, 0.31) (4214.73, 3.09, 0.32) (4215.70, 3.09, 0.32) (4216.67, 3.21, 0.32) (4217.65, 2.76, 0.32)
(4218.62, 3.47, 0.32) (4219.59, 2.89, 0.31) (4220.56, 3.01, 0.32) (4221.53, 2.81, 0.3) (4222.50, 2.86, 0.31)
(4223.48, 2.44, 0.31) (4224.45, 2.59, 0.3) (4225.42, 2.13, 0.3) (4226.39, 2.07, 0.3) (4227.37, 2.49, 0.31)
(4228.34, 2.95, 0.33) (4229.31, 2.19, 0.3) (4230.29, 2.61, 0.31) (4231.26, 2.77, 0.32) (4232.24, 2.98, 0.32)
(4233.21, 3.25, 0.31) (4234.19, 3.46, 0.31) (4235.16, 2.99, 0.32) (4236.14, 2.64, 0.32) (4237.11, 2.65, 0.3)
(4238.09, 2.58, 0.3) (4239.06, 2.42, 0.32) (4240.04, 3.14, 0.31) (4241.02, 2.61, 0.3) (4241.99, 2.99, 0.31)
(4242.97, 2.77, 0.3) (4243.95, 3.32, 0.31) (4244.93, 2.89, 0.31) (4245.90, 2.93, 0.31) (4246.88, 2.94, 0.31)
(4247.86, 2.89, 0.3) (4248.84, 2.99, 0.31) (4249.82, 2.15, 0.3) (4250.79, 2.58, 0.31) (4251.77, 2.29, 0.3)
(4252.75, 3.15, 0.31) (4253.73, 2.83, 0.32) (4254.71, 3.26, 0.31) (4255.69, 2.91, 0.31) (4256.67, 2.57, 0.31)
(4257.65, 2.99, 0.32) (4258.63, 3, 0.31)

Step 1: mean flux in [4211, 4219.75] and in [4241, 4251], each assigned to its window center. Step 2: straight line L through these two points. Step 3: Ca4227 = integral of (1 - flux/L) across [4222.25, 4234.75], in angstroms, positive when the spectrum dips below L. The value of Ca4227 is 1.1 angstroms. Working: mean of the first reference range 3.01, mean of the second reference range 2.84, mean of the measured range 2.67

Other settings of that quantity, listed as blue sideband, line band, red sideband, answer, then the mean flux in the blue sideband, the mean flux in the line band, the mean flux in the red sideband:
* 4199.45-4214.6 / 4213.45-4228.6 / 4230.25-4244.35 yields 0.1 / 2.79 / 2.81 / 2.88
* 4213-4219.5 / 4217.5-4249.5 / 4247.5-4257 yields 1.5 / 3.1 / 2.8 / 2.76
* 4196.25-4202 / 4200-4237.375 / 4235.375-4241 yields -2.7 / 2.54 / 2.8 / 2.69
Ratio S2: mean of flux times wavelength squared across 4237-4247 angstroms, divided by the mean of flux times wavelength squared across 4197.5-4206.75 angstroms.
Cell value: 1.1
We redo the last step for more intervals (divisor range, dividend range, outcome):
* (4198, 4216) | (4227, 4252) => 1.01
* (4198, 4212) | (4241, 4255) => 1.06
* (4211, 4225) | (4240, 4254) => 0.98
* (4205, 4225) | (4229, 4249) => 1.00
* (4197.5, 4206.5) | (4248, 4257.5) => 1.04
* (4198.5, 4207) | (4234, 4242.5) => 1.03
